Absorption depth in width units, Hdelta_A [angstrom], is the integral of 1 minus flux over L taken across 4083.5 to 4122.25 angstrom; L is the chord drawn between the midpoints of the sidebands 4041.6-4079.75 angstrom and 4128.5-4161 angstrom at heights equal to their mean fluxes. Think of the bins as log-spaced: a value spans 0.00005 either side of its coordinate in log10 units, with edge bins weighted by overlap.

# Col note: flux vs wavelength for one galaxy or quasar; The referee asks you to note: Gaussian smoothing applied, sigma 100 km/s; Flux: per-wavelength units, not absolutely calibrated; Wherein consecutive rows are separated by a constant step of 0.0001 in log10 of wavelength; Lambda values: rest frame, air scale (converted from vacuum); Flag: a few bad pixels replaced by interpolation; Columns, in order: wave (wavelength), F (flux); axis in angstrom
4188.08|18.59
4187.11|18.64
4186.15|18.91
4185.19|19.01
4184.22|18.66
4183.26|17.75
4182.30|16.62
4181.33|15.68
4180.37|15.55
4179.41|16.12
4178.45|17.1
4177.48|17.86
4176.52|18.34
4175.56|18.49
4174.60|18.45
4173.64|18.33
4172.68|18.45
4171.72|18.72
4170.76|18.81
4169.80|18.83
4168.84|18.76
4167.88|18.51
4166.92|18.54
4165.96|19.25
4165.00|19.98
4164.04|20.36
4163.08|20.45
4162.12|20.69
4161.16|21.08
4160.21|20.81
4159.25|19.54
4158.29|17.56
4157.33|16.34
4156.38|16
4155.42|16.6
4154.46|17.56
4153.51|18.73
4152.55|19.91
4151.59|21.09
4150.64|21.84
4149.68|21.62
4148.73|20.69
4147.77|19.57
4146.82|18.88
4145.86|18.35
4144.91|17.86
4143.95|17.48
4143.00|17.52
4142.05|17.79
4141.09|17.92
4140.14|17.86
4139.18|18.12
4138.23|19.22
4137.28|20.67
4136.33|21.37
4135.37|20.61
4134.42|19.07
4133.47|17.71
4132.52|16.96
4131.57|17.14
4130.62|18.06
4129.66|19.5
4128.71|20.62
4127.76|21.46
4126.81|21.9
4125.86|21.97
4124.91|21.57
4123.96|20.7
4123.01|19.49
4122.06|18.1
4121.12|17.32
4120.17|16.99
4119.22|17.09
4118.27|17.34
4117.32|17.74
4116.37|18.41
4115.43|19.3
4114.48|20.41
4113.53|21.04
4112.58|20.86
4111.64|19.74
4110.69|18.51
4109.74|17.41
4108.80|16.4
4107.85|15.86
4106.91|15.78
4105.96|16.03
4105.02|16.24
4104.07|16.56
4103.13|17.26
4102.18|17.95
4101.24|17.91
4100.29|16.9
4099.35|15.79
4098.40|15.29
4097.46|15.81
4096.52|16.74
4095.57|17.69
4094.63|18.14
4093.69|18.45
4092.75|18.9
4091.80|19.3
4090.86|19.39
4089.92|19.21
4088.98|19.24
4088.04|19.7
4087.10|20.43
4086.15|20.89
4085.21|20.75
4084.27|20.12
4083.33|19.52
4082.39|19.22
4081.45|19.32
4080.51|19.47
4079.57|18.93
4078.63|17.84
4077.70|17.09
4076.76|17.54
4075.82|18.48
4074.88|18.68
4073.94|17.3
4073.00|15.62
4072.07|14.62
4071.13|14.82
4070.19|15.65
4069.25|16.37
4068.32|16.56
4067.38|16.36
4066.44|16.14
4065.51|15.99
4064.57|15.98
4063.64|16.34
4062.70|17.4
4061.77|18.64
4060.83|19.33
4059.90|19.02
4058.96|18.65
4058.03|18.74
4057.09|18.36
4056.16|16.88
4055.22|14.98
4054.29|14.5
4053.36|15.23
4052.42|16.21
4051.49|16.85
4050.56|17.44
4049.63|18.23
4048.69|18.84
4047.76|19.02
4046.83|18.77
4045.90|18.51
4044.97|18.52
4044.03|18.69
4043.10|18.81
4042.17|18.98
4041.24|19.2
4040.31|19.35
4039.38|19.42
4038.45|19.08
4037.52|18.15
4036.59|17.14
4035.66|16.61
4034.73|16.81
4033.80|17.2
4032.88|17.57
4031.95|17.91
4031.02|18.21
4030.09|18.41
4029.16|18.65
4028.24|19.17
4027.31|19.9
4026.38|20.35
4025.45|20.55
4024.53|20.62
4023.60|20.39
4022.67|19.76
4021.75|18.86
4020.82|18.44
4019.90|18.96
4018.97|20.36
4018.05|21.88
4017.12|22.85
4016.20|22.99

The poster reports -0.1 angstrom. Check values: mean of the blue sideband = 17.3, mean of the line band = 18.1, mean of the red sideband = 18.8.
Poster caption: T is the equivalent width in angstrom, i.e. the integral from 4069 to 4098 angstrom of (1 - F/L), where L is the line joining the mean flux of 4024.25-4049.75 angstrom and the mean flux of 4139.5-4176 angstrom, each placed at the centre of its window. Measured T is 0.8 angstrom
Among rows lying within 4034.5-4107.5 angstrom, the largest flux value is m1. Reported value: 20.89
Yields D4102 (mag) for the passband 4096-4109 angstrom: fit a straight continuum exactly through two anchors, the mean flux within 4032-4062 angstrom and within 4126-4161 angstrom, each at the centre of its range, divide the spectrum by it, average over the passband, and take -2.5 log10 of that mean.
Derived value 0.13 mag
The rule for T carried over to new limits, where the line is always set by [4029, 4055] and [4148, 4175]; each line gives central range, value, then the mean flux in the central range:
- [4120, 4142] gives -0.53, 19.3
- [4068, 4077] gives 0.84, 16.5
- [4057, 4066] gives 0.15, 17.8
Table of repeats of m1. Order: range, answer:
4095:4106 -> 17.95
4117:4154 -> 21.97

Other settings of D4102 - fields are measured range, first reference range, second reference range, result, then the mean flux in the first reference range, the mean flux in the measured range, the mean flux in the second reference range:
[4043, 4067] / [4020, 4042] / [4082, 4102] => 0.07 mag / 18.8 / 17.5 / 18.5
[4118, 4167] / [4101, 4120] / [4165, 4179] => -0.05 mag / 17.9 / 19.1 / 18.5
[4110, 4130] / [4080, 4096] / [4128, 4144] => -0.03 mag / 19.4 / 19.5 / 18.8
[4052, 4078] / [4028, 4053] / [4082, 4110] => 0.08 mag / 18.2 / 16.8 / 18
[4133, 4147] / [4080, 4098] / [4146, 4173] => 0.03 mag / 19.1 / 18.7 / 19.2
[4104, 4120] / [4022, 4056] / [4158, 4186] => 0.03 mag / 18.3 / 17.9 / 18.6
